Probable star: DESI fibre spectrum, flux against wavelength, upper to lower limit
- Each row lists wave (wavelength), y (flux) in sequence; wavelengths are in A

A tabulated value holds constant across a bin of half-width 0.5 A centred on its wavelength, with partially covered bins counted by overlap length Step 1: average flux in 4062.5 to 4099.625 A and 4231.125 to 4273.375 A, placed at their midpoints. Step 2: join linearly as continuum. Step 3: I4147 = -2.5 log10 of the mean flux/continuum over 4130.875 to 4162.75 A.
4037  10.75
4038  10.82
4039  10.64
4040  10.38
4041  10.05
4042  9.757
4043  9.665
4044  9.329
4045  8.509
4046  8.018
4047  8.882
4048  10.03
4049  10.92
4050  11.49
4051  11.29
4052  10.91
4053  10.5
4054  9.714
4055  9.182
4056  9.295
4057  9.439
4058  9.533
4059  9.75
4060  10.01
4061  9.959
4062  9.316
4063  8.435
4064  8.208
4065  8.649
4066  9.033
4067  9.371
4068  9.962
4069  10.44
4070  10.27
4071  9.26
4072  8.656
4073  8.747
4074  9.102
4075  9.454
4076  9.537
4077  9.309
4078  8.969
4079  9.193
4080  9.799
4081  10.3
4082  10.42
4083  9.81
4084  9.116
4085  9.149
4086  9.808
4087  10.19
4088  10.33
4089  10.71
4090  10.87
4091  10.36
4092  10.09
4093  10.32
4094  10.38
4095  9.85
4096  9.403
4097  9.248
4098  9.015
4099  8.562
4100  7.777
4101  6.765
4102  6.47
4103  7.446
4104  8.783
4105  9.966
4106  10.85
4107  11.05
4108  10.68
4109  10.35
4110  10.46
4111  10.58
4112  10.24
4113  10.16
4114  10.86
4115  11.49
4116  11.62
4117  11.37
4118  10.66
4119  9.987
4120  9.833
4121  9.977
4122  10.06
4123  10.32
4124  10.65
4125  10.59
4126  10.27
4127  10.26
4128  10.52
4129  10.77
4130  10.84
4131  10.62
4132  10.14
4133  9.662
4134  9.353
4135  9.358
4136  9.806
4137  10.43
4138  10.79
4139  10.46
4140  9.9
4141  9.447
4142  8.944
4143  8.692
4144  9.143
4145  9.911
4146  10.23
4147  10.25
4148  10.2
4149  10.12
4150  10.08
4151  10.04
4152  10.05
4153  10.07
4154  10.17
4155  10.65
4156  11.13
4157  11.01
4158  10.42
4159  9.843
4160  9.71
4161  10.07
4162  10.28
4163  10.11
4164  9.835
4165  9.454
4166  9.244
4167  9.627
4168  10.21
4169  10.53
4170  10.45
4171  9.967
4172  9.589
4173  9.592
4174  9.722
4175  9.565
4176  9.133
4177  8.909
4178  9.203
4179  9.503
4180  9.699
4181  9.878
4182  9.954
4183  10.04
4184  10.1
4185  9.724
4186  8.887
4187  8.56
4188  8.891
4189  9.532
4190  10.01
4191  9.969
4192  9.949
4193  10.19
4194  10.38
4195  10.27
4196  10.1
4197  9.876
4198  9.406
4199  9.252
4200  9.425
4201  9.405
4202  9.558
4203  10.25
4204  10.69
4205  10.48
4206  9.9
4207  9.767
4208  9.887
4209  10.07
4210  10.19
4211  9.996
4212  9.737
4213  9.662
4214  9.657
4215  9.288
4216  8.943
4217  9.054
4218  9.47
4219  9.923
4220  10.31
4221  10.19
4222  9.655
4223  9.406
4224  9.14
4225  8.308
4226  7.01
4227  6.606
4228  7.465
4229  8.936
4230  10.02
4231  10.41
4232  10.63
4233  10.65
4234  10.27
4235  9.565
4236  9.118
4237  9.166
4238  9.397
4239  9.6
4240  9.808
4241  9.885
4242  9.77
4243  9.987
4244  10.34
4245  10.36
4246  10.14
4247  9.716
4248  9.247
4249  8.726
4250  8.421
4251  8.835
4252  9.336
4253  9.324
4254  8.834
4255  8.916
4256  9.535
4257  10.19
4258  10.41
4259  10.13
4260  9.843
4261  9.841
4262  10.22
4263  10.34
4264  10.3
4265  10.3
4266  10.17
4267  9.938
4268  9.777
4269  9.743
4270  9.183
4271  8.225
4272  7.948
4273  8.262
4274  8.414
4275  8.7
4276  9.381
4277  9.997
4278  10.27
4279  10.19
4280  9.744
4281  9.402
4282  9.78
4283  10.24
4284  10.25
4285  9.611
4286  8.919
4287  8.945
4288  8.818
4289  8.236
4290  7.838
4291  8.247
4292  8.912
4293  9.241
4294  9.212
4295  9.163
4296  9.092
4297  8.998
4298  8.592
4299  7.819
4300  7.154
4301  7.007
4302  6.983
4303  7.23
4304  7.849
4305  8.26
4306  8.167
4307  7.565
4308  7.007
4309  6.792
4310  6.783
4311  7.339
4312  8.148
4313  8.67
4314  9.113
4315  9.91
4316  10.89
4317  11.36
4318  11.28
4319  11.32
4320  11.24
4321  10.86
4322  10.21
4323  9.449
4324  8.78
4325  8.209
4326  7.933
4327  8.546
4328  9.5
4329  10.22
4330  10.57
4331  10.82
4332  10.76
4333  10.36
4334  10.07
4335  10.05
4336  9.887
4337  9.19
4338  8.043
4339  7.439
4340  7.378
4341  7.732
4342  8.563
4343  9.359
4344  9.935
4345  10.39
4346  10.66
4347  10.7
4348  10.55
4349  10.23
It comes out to -0.047 mag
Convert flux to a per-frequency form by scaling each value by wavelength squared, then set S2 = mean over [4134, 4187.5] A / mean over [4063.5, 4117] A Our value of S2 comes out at 1.1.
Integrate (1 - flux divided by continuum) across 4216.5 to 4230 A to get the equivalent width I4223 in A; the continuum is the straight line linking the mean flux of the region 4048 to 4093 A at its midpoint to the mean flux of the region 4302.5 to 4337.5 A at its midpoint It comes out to 0.8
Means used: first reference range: 9.76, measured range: 8.92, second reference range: 9.27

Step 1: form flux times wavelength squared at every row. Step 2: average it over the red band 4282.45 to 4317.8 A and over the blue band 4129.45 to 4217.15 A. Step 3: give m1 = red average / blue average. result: 0.92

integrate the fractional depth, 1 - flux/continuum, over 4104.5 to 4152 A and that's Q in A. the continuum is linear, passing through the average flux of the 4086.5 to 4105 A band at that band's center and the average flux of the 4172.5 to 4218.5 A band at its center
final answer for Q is -4.3 A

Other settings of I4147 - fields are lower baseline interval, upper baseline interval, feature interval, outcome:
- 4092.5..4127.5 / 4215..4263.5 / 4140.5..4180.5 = -0.01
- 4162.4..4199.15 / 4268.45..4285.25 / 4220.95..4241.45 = 0.03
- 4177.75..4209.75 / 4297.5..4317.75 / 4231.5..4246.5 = -0.09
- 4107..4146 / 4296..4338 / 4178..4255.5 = 0.01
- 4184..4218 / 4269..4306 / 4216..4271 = -0.03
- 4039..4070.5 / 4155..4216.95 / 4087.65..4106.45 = 0.05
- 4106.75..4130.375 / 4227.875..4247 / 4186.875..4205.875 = 0.03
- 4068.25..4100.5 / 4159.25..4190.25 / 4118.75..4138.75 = -0.06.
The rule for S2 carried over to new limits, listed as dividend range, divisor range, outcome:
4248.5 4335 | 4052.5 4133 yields 1.03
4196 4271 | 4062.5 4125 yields 1.06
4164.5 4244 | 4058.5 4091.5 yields 1.07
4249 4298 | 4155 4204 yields 1.00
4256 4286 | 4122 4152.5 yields 1.02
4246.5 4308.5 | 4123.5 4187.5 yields 0.96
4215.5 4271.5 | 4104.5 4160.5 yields 0.98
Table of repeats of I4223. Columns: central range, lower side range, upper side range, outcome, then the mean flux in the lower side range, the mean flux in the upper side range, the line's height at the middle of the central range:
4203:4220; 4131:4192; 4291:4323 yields -0.6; 9.84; 8.78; 9.48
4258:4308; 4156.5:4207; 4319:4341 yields 3.0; 9.81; 9.5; 9.6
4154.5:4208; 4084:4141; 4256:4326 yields -1.0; 10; 9.13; 9.66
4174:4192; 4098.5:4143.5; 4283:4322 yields 0.1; 9.95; 8.8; 9.56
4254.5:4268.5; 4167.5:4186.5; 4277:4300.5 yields -1.1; 9.72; 9.09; 9.25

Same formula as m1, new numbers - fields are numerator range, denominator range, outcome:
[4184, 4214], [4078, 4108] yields 1.08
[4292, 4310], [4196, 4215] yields 0.85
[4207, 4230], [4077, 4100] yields 1.01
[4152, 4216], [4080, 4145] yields 1.02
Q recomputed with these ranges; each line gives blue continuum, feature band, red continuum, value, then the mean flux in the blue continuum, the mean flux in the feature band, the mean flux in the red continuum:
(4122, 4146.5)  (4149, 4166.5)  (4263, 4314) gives -0.49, 10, 10.1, 8.76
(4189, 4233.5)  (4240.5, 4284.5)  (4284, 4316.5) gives -3.52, 9.62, 9.6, 8.36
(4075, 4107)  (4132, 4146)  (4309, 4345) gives -0.39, 9.47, 9.72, 9.4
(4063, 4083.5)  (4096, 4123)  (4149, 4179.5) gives -0.46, 9.4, 9.78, 9.94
